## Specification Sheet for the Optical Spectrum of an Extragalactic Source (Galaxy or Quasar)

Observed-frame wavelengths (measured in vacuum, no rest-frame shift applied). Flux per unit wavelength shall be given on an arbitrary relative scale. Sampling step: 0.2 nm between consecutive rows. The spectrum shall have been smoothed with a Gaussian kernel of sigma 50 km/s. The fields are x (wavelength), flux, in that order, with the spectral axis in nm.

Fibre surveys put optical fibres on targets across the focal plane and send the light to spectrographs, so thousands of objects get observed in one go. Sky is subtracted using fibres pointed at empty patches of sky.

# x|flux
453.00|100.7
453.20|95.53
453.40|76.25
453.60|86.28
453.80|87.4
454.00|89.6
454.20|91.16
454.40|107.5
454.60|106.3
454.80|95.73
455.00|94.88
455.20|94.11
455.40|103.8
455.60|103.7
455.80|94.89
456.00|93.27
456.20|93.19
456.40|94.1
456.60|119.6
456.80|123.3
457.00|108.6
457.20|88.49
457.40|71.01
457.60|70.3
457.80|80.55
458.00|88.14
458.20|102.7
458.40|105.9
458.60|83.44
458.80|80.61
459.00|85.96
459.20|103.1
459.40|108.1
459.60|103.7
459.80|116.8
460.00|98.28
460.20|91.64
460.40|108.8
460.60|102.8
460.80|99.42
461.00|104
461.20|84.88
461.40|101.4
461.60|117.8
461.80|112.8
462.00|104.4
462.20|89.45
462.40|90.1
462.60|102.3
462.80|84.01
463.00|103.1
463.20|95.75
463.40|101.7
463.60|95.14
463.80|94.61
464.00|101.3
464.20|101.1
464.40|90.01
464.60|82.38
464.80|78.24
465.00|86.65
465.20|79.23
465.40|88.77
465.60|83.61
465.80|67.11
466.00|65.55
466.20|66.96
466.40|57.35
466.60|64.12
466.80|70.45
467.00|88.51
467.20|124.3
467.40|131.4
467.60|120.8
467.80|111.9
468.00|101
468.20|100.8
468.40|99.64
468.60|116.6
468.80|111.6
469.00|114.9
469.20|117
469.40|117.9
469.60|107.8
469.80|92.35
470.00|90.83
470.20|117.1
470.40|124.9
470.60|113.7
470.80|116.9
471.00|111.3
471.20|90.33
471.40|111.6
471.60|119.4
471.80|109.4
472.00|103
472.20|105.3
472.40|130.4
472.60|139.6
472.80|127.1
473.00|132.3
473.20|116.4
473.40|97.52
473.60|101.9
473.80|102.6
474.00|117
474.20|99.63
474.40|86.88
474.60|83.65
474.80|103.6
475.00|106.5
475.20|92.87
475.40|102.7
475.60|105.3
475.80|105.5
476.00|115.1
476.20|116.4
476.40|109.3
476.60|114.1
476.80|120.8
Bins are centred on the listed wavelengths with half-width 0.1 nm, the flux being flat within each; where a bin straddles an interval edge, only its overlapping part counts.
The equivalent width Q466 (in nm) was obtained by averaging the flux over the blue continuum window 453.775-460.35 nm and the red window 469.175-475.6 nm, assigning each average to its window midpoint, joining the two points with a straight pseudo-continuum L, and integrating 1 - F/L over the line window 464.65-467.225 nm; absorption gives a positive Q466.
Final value 0.66 nm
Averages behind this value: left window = 96.6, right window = 109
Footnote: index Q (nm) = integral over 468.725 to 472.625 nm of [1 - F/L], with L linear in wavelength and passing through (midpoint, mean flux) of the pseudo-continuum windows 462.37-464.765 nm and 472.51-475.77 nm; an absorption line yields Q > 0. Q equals -0.33 nm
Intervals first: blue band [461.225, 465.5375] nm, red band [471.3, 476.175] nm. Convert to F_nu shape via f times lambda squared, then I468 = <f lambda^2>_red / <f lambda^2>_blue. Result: 1.20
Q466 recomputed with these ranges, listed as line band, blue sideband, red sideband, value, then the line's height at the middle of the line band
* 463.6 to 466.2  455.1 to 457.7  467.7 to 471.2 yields 0.50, 105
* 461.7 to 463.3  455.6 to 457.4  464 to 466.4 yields -0.20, 86.8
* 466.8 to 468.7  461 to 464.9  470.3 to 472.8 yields -0.03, 107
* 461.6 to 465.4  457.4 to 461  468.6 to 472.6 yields 0.26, 102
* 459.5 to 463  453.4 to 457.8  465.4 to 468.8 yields -0.26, 93.8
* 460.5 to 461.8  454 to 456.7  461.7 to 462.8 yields -0.05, 98.5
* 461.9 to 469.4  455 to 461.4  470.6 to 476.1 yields 0.62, 103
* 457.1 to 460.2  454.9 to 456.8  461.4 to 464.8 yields 0.21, 99.2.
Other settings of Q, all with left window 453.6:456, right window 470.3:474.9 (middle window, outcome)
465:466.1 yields 0.286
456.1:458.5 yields 0.074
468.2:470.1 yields 0.011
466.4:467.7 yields 0.118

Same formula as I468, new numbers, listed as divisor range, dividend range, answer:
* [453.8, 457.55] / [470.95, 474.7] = 1.21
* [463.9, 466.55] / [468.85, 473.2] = 1.46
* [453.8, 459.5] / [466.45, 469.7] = 1.16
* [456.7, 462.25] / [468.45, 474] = 1.21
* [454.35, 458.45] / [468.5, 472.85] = 1.24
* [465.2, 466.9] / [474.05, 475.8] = 1.44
